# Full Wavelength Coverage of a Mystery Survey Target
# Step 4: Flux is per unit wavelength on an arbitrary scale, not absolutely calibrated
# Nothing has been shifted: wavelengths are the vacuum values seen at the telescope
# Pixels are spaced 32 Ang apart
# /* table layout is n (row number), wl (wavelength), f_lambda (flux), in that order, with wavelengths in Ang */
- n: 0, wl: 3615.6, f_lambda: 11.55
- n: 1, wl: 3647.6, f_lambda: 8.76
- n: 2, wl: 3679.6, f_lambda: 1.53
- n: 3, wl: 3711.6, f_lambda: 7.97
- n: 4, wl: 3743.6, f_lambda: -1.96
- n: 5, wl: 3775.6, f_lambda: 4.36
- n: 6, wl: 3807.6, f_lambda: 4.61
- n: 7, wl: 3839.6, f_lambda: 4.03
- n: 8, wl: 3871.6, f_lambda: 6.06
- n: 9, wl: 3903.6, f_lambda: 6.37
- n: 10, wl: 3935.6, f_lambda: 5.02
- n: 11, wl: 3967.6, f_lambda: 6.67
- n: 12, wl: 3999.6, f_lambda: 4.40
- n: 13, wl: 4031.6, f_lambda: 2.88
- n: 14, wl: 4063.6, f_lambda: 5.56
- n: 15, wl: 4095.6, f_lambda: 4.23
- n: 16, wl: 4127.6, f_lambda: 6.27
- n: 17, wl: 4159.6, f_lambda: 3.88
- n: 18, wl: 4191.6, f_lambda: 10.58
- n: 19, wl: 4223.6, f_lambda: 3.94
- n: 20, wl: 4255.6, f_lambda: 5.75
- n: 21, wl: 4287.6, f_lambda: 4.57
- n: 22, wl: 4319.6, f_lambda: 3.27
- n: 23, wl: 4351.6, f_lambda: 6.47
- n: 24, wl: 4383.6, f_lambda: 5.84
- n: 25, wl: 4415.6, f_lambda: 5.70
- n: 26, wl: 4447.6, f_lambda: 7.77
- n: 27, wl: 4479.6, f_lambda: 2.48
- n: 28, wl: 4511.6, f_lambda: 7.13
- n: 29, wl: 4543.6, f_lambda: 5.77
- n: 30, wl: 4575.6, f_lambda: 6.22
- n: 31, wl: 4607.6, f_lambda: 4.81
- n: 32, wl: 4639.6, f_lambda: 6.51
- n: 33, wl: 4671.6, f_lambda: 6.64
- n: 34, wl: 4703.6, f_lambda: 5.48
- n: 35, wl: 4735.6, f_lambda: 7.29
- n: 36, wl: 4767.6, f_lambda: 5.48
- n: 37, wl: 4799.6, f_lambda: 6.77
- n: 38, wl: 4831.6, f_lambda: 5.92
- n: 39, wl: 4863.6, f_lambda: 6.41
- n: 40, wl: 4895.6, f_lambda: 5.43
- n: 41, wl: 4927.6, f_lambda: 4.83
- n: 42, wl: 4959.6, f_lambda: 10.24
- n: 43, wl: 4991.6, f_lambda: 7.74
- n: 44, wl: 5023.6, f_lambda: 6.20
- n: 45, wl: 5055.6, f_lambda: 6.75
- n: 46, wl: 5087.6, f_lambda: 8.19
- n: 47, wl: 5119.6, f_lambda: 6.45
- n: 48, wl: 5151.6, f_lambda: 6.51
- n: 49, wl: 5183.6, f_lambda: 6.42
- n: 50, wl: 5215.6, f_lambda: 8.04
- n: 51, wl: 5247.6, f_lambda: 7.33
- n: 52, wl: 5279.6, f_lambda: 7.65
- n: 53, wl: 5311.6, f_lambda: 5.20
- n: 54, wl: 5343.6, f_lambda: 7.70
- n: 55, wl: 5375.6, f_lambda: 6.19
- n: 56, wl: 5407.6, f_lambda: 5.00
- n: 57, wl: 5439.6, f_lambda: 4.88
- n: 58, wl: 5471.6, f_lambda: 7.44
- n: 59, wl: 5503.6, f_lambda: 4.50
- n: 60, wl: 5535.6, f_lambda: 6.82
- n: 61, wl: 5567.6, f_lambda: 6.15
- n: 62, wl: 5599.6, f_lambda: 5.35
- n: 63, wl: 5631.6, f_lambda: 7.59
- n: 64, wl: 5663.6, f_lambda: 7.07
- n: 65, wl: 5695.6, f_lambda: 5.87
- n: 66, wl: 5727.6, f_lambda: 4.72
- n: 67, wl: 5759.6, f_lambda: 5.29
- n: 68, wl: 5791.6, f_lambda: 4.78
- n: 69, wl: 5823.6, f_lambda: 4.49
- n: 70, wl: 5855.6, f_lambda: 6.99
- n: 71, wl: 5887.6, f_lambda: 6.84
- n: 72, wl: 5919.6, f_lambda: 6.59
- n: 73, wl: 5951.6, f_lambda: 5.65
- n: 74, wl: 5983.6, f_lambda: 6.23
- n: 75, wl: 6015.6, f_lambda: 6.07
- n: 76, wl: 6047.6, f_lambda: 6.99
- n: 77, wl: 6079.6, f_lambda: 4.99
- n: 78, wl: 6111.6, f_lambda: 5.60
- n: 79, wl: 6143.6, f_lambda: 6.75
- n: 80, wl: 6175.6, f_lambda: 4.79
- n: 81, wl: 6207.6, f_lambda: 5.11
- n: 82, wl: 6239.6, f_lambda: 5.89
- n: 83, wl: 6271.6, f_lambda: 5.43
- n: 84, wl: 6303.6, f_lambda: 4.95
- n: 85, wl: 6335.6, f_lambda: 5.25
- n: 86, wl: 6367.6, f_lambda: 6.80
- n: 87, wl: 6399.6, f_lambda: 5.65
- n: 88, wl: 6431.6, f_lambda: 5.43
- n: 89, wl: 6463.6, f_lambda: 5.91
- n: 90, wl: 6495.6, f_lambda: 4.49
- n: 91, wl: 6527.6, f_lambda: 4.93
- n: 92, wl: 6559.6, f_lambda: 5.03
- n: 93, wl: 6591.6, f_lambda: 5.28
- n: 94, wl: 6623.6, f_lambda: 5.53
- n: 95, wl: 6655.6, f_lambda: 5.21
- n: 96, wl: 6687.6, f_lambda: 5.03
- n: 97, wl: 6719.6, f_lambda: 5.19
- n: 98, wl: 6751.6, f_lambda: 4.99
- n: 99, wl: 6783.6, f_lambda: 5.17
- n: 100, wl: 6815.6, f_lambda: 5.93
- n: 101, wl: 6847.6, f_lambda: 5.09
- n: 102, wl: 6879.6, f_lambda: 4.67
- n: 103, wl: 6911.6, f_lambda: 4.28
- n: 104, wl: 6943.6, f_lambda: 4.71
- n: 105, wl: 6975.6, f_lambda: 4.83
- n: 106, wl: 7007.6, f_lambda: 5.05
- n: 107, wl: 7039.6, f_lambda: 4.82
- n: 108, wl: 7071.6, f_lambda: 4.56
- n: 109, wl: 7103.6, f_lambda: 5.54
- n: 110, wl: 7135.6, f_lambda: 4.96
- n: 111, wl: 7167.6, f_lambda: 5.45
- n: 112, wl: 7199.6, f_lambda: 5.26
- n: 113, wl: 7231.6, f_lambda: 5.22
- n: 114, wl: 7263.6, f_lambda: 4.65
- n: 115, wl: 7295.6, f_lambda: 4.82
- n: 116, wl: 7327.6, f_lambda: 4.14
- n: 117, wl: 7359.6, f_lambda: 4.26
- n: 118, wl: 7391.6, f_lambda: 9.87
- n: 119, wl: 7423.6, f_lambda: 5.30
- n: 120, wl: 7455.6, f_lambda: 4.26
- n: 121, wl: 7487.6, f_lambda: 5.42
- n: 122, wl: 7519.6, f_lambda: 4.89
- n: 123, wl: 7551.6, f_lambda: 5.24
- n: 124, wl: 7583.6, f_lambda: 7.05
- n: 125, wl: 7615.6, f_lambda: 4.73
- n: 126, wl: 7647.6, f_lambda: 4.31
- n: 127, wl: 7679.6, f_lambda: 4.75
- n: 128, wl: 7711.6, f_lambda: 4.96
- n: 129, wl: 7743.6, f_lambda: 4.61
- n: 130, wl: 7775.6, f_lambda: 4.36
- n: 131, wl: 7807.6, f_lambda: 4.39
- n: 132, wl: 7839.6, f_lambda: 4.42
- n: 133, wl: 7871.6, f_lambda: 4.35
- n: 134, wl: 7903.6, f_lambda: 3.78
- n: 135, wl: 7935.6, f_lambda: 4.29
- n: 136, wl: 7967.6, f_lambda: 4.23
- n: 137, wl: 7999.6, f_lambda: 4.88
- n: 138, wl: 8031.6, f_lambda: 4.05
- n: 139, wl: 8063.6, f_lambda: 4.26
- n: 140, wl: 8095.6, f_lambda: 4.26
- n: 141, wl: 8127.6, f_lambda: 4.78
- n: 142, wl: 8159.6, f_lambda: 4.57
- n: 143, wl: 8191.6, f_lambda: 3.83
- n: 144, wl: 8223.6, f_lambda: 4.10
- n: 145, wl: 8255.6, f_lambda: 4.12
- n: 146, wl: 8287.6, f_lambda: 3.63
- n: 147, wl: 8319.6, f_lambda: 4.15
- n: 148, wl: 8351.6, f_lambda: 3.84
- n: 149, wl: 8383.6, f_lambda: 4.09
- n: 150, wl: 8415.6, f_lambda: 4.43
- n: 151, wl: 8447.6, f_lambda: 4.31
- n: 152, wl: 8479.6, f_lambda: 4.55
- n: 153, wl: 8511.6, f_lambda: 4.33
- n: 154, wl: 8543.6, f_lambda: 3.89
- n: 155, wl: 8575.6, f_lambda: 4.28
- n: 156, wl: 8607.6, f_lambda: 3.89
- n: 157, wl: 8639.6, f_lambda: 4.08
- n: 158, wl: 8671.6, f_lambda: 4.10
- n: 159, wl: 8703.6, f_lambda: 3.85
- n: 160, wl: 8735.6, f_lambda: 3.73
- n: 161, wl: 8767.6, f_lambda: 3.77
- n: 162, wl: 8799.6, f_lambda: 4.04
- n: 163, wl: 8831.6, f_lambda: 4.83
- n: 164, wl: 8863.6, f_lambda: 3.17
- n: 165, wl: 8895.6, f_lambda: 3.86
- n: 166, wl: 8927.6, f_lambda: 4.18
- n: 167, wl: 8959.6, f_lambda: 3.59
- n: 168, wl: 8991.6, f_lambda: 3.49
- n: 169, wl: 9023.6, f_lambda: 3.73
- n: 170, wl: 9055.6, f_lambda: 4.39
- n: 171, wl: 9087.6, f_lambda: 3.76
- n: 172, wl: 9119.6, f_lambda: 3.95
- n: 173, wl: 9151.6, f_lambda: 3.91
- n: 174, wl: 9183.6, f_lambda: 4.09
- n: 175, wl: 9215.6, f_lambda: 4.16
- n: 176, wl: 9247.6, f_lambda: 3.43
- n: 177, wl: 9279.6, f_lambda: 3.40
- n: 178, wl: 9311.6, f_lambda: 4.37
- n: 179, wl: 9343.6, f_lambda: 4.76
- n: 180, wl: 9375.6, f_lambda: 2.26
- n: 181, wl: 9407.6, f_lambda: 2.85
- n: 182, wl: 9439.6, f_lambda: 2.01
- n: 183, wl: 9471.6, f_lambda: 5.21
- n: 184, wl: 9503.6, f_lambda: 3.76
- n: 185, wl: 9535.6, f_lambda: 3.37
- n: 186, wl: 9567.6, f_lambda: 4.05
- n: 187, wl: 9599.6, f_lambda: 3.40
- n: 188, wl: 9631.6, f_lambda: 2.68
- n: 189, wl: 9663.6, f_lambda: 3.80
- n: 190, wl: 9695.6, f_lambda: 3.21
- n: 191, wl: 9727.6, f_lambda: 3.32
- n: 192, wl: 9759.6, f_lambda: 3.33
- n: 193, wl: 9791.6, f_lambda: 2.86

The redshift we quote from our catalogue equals 0.128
